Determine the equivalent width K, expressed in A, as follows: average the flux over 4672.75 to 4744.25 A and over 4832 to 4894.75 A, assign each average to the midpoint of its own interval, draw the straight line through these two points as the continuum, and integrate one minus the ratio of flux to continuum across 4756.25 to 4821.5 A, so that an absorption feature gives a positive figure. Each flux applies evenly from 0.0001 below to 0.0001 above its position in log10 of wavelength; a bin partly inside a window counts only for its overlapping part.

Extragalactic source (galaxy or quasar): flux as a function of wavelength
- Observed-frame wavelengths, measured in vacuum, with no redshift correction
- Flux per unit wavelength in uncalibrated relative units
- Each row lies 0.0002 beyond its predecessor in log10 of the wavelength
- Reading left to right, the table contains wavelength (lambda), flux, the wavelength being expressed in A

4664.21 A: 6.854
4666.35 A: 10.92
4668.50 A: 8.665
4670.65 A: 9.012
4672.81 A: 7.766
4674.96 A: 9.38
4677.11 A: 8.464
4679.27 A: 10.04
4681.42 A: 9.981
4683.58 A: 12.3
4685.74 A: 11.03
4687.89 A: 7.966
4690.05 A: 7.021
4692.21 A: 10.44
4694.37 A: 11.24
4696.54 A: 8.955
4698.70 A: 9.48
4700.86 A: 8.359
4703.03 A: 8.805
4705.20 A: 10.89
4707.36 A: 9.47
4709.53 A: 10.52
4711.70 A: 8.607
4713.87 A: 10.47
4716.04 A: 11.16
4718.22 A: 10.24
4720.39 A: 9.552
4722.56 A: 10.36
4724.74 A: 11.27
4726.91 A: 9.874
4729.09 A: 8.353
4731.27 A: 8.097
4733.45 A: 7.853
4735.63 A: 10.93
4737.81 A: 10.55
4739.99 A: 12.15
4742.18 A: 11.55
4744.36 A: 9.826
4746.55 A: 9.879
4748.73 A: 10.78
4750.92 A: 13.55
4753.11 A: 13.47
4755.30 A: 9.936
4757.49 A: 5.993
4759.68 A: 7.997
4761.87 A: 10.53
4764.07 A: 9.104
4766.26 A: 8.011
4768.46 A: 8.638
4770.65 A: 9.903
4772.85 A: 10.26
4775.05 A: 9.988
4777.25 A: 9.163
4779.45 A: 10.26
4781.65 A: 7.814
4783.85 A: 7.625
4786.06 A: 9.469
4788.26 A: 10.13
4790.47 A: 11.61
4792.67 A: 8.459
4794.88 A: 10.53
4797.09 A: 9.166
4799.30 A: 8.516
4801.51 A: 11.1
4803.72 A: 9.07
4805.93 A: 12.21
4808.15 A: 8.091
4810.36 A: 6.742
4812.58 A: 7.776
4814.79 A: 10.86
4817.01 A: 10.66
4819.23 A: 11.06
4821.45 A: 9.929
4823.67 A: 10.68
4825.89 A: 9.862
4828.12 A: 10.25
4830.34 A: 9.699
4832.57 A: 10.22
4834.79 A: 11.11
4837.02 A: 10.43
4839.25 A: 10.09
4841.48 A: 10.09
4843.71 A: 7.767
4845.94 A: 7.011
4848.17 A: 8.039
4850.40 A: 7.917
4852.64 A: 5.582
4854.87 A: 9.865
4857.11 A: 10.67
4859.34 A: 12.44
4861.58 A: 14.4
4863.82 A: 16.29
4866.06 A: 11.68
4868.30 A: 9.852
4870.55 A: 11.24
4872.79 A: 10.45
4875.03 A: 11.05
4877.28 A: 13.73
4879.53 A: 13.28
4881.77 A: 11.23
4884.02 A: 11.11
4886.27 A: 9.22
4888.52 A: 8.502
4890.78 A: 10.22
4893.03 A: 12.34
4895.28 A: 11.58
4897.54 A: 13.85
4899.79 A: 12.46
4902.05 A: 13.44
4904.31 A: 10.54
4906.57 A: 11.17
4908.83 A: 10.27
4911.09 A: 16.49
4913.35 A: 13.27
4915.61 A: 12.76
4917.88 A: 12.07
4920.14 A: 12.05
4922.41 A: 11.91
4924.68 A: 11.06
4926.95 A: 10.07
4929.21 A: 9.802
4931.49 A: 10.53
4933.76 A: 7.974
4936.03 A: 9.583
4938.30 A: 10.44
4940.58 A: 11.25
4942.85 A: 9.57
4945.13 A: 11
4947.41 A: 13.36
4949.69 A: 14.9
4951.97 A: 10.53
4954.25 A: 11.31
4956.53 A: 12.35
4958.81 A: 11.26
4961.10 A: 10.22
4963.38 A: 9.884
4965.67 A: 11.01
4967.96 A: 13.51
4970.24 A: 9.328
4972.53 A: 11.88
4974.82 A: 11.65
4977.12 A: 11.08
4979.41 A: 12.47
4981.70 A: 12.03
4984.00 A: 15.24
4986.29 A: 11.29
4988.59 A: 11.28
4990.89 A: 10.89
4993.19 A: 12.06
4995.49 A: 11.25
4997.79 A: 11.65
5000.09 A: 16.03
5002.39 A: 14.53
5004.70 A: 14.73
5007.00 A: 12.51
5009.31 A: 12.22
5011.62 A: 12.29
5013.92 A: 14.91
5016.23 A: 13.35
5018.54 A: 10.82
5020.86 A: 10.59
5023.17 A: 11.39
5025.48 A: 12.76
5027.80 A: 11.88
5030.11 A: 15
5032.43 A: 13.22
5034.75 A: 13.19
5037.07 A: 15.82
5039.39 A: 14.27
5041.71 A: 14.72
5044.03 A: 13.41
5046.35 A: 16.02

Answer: 5.6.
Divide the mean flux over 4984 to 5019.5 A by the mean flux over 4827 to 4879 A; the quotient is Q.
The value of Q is 1.2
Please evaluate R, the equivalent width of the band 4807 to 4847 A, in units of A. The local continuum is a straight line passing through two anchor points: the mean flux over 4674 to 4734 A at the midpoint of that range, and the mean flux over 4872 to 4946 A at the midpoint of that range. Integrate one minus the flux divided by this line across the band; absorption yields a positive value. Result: 4.1 A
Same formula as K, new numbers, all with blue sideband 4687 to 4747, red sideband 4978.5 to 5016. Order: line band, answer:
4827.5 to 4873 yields 4.1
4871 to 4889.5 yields 0.8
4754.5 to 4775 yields 2.7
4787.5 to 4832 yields 4.0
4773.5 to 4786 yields 1.7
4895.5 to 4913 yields -1.1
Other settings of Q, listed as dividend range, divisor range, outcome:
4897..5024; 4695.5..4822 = 1.22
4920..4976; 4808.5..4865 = 1.11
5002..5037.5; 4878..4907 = 1.13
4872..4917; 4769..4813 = 1.26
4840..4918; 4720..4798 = 1.14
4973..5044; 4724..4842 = 1.31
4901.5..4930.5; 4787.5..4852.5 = 1.24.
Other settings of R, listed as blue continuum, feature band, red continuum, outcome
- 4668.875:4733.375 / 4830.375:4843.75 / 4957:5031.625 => 0.87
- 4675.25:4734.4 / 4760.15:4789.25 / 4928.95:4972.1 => 2.22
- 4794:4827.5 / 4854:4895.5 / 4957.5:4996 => -4.38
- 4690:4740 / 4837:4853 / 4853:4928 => 4.12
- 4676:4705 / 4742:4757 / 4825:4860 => -2.43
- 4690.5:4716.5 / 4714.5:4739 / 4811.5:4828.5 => -0.05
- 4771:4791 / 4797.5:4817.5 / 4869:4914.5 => 1.33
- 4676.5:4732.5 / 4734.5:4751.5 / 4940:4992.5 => -1.80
